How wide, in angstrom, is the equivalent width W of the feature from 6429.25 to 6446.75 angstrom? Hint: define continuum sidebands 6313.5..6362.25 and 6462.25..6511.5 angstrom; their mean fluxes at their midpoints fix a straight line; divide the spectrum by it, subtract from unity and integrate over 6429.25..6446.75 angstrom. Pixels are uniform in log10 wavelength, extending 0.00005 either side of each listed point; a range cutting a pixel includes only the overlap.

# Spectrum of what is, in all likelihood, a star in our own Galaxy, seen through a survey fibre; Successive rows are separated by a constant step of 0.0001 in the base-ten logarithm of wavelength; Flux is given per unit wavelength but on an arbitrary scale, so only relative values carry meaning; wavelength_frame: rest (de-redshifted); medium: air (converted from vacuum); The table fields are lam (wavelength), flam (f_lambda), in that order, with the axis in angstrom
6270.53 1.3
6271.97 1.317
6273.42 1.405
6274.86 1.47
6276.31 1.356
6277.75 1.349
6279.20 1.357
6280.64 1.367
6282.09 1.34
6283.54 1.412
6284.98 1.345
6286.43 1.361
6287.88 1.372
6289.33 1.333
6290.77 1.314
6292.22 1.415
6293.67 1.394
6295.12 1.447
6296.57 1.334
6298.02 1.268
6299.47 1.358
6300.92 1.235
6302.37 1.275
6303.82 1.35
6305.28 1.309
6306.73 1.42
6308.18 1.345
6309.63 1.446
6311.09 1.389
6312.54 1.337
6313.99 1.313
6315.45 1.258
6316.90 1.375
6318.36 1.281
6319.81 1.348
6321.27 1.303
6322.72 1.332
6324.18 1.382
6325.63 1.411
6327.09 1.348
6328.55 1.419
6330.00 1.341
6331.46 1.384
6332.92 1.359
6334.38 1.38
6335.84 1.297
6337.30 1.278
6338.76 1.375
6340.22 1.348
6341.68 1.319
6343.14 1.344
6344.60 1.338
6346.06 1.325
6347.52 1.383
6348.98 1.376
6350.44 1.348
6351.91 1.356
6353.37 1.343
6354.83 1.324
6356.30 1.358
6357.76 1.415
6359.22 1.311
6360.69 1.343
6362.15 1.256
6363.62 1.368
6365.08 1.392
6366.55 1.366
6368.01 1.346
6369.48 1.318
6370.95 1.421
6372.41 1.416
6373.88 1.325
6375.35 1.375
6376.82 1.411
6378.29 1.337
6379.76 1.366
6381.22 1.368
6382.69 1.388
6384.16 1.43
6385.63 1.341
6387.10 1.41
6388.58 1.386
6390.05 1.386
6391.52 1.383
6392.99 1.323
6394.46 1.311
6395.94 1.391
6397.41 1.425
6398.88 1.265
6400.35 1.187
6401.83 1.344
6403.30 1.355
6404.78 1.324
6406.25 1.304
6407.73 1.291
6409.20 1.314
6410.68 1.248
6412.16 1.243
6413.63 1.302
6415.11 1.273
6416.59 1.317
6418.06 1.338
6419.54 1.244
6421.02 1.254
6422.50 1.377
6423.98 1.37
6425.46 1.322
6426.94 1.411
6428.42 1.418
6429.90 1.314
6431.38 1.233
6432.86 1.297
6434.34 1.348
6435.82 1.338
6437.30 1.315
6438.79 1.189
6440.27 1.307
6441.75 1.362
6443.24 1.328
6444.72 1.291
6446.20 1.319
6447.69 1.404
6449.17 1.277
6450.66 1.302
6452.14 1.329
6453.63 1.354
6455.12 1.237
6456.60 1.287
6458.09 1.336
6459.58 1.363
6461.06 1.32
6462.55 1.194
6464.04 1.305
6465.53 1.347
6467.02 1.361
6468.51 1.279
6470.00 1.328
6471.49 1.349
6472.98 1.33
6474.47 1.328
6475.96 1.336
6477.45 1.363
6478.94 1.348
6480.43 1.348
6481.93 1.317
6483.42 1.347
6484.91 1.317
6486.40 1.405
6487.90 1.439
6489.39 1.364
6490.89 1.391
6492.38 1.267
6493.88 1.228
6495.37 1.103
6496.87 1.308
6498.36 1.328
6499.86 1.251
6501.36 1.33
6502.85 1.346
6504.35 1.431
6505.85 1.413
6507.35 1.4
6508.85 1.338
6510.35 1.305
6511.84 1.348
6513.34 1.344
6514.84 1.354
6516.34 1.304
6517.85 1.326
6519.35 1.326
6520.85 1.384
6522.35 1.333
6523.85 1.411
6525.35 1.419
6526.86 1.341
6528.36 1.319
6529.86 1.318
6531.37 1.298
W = 0.4 angstrom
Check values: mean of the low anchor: 1.34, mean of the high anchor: 1.33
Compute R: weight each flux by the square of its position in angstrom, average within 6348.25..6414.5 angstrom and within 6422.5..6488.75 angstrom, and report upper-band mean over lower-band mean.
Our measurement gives 1.0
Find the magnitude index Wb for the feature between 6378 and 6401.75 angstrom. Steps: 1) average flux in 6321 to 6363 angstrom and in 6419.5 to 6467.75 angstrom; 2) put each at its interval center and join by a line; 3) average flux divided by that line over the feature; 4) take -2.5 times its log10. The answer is -0.02 mag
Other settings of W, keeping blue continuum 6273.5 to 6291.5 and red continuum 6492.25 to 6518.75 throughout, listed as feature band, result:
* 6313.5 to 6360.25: 0.3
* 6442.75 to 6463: 0.3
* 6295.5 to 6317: 0.4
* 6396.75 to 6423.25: 0.8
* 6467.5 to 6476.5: 0.0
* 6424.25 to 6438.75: 0.1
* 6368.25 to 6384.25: -0.3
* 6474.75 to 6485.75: -0.1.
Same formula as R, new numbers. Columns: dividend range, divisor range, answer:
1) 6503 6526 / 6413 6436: 1.06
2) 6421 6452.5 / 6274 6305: 1.02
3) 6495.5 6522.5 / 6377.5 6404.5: 1.02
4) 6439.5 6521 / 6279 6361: 1.03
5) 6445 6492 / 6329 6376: 1.02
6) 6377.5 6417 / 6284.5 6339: 1.02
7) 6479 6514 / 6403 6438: 1.04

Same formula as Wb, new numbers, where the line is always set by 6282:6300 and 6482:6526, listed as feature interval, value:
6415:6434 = 0.02 mag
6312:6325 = 0.03 mag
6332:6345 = 0.02 mag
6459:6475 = 0.02 mag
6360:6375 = 0.00 mag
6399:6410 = 0.04 mag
